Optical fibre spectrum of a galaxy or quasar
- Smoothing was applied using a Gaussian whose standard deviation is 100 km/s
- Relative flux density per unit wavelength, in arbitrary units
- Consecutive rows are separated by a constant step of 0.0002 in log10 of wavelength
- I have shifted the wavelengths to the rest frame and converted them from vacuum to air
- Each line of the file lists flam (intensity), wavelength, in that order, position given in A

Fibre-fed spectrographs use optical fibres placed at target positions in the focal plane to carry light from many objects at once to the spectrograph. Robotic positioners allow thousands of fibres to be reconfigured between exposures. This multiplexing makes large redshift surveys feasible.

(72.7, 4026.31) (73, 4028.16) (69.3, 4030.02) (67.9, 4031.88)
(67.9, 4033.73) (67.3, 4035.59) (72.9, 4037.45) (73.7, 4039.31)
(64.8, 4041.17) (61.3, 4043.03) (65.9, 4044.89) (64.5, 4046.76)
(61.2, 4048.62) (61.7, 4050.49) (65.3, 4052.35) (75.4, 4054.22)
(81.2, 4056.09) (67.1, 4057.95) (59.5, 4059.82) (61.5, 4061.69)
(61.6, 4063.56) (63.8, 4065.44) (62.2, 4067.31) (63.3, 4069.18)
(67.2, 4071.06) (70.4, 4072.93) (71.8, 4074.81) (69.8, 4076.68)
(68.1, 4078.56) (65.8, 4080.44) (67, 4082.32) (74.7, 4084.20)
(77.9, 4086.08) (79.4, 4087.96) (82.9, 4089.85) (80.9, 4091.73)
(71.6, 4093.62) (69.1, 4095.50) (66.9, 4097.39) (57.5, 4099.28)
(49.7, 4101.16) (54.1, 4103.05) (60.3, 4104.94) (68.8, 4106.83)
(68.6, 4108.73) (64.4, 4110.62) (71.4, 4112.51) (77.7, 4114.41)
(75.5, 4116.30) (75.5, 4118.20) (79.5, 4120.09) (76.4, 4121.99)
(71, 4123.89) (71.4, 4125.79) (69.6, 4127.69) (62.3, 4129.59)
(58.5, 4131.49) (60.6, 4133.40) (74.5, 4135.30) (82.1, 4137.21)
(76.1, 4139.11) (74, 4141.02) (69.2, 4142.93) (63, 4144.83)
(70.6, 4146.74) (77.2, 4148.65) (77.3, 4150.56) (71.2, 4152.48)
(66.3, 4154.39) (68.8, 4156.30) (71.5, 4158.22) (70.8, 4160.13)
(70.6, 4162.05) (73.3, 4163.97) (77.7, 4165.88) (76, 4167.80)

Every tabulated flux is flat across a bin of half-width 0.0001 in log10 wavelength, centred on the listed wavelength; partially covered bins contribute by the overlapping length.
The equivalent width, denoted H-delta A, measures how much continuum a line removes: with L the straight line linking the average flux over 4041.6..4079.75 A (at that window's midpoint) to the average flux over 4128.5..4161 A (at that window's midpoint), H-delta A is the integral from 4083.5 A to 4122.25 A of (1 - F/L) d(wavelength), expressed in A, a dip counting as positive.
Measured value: -1.3 A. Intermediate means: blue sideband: 66.1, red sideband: 70.2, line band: 70.5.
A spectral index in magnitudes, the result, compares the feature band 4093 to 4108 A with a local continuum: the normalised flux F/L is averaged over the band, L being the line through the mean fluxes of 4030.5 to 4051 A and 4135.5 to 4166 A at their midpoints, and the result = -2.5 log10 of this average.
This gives 0.12 mag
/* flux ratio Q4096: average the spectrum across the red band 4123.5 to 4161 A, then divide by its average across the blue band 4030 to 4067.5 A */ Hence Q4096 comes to 1.1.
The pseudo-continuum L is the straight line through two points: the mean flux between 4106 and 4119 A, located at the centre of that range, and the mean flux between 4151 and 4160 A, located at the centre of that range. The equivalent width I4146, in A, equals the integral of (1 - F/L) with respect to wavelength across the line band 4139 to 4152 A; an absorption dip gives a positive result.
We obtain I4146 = -0.3 A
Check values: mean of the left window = 71.6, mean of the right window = 70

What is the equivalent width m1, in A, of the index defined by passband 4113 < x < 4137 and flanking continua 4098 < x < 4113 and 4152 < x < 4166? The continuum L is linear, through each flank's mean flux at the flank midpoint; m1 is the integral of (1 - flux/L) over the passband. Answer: -2.37 A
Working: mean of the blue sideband 61.7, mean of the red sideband 70.9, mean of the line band 71.4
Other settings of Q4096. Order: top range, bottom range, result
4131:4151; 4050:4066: 1.07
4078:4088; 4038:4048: 1.08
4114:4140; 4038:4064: 1.09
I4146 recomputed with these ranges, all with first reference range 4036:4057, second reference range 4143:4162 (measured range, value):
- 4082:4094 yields -1.4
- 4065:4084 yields 0.4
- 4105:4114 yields 0.2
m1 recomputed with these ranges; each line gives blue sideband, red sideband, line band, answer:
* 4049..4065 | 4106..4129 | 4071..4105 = 0.21 A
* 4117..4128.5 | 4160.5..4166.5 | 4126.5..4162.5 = 1.67 A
